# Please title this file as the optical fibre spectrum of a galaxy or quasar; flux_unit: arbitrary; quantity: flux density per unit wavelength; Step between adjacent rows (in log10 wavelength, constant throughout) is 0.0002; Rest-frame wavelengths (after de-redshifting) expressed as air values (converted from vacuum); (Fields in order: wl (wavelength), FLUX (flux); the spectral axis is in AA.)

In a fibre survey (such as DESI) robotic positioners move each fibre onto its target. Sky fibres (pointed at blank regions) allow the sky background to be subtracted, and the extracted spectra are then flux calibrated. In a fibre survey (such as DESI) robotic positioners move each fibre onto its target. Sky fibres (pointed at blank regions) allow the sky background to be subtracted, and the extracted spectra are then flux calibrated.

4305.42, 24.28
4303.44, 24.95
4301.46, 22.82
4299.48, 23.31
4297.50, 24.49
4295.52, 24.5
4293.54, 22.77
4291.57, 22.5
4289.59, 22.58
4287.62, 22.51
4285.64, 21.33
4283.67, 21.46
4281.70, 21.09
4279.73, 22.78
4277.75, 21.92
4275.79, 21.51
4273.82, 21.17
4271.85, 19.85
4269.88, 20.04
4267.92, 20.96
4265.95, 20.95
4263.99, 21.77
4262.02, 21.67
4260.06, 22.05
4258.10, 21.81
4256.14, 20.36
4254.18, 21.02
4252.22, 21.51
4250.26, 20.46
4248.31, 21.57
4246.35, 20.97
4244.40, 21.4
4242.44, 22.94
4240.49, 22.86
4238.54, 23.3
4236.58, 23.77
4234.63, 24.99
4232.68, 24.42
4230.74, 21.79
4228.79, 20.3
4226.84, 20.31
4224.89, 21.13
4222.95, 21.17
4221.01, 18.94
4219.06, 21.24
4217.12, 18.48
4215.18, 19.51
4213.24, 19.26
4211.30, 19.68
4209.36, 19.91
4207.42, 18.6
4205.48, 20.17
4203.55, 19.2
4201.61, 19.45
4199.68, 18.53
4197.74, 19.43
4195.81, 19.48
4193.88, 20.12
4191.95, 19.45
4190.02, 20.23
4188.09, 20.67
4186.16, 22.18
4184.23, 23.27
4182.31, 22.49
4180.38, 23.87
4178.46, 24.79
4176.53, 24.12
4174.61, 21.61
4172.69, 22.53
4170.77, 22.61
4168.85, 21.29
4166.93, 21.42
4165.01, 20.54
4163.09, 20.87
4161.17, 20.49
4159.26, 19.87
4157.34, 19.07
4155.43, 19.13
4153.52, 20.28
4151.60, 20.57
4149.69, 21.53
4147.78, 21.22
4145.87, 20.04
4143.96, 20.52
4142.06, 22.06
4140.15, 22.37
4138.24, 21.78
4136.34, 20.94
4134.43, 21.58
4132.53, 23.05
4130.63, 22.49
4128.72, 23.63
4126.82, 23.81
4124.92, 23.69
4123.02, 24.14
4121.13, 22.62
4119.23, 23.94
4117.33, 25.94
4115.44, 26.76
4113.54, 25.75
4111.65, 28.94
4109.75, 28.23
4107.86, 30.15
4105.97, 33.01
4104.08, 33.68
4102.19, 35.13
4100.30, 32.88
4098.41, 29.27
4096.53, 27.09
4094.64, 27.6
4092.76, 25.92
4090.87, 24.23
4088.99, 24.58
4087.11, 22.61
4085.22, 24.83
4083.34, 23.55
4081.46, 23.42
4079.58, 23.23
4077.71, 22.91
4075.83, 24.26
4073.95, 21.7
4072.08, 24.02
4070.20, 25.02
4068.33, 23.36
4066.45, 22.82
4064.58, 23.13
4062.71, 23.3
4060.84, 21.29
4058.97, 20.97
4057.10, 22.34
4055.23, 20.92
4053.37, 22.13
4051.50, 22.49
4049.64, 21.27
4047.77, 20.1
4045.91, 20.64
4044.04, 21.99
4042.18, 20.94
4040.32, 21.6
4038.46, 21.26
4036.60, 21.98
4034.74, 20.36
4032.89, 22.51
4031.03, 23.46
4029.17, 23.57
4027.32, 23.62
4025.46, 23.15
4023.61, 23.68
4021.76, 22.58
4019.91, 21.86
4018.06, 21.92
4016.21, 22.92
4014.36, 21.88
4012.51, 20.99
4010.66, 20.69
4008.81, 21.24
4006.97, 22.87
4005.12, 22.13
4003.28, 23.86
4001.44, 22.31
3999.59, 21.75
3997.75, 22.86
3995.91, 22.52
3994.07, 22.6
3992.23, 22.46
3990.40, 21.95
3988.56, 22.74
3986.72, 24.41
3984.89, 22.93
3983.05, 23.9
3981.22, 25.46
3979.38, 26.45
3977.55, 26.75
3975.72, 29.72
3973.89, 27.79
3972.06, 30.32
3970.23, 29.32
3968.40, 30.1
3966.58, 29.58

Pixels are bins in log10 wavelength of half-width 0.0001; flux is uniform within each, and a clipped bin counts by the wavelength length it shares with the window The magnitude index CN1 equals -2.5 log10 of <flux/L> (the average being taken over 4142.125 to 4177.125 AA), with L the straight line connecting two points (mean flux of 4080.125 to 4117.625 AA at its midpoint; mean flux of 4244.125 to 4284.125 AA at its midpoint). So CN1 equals 0.20 mag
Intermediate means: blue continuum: 27.7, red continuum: 21.2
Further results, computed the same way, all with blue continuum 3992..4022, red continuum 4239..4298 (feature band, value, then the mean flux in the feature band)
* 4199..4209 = 0.138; 19.3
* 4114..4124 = -0.127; 24.7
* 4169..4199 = 0.007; 21.7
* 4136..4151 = 0.032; 21.3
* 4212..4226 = 0.097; 20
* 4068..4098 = -0.109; 24.4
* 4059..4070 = -0.034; 22.8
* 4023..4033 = -0.059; 23.4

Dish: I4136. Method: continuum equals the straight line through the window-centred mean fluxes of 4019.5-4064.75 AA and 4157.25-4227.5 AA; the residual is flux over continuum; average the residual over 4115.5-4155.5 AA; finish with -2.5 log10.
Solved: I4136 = -0.05 mag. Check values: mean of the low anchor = 22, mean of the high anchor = 20.7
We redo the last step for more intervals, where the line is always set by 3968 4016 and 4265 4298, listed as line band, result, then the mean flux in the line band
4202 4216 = 0.15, 19.5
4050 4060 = 0.09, 21.7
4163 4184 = 0.01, 22.5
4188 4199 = 0.14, 19.8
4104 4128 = -0.15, 26.7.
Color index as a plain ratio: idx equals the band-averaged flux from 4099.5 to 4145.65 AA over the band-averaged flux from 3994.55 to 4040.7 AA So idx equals 1.15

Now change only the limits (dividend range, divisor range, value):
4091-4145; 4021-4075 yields 1.16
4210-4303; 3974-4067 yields 0.96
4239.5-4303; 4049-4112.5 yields 0.86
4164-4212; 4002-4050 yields 0.95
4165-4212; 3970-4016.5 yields 0.88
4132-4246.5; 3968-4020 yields 0.88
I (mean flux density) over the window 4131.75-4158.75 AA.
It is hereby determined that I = 21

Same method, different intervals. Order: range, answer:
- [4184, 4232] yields 20.1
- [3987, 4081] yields 22.3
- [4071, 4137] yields 25.7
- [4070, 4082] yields 23.4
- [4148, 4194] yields 21.4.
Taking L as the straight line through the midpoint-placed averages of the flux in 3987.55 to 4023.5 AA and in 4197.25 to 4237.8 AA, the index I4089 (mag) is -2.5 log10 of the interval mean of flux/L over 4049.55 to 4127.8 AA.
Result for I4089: -0.17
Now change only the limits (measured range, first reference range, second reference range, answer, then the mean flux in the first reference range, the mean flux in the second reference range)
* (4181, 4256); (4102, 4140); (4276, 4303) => 0.146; 25.7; 22.6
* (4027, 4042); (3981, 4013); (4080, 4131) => 0.085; 22.6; 26.6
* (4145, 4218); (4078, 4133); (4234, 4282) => 0.162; 26.3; 21.7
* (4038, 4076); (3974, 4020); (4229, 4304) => 0.042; 23.3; 22.1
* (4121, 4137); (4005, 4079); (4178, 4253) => -0.062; 22.3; 21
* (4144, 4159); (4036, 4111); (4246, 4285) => 0.148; 24.5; 21.3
